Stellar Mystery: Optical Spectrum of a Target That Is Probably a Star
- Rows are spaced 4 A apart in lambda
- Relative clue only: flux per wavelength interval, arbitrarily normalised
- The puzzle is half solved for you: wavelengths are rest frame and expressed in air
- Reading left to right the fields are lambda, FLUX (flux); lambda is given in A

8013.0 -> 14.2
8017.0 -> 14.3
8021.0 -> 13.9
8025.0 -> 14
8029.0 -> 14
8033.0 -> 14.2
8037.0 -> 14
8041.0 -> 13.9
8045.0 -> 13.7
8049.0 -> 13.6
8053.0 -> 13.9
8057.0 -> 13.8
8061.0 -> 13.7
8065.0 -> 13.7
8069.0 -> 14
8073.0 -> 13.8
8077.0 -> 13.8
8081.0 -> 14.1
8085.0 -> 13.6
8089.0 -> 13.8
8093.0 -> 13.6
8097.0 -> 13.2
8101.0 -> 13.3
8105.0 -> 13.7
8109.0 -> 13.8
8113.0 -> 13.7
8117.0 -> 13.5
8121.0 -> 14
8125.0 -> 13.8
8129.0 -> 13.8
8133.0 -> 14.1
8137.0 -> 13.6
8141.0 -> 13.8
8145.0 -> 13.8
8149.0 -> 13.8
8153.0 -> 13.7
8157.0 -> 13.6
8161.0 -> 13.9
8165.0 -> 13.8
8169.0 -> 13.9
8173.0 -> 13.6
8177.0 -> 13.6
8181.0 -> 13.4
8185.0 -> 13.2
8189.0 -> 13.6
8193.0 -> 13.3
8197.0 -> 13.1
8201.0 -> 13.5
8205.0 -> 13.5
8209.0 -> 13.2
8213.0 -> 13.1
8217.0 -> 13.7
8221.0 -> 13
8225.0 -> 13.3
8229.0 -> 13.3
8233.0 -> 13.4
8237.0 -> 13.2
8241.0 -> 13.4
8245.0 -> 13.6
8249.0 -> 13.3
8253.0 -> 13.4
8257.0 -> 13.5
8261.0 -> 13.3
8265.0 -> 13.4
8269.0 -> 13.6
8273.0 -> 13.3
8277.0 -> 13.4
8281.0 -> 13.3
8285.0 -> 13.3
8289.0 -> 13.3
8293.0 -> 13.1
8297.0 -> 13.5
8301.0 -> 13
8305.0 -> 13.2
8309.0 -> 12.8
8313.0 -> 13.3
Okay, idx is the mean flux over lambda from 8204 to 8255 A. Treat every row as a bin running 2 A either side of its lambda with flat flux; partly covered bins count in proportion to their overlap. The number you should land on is 13.3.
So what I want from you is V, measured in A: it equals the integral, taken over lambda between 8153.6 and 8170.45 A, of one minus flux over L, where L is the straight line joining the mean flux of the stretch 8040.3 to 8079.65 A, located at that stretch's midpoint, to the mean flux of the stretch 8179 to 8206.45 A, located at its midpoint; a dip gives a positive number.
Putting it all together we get -0.4 A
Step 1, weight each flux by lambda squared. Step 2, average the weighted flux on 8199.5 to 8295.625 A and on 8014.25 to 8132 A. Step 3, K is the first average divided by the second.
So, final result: 1.0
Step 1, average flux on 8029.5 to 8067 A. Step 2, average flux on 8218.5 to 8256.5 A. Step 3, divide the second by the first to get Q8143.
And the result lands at 0.96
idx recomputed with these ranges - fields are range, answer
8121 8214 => 13.6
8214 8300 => 13.4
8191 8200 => 13.2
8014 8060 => 13.9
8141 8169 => 13.8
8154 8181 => 13.7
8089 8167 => 13.7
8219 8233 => 13.2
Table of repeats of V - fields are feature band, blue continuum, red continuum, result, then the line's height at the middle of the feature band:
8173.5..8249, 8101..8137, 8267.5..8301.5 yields 0.87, 13.5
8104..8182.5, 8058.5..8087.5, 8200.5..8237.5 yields -1.00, 13.6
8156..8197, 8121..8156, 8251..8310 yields 0.32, 13.7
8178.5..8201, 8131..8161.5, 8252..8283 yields 0.50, 13.6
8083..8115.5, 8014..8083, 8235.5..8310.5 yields 0.45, 13.8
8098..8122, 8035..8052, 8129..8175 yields 0.28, 13.8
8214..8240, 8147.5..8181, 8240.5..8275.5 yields 0.40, 13.5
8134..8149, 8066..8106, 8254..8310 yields -0.21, 13.6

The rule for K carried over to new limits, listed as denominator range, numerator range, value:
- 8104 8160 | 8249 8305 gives 1.00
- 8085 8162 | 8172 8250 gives 1.00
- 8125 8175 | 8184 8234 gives 0.98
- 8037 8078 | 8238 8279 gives 1.02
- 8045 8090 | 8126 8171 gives 1.02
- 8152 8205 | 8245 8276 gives 1.01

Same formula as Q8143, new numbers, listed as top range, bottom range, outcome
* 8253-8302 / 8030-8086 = 0.96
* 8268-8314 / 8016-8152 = 0.96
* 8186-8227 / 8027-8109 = 0.97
